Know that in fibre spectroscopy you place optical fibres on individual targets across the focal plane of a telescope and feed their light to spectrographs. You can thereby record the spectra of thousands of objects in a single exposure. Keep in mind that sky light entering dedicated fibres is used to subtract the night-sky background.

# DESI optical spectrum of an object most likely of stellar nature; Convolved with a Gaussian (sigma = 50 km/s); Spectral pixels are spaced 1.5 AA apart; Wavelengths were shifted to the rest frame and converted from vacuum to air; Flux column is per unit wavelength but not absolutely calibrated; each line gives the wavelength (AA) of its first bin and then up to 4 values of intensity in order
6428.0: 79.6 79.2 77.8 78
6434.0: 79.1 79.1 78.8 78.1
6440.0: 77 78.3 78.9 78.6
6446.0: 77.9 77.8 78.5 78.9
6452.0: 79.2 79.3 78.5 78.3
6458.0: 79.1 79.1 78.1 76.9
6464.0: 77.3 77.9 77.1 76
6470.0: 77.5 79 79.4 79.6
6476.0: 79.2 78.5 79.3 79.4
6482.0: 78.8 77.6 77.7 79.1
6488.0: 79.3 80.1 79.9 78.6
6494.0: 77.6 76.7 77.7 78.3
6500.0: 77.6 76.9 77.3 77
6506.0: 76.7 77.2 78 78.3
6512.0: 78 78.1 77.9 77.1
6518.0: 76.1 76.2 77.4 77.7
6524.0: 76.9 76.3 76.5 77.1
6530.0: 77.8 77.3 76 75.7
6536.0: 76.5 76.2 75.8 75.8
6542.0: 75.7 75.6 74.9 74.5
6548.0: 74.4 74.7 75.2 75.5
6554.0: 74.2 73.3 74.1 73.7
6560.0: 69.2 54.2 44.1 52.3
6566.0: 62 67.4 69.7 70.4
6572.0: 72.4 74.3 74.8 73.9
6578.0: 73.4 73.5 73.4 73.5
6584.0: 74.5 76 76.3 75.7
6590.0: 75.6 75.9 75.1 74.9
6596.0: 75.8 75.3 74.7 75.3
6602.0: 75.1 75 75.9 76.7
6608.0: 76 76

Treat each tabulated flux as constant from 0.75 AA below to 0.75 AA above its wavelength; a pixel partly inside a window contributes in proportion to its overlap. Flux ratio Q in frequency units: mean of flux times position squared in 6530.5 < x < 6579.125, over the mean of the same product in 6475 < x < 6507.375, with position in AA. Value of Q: 0.9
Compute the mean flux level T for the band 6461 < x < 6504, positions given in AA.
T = 78.2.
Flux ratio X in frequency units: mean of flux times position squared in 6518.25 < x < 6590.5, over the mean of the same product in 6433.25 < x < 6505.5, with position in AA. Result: 0.96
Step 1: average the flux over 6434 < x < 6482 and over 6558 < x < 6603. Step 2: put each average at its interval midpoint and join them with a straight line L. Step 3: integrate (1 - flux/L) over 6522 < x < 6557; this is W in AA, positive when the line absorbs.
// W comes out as -1.1 AA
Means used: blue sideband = 78.4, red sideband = 71.1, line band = 75.8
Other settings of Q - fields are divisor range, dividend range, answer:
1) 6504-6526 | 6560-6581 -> 0.88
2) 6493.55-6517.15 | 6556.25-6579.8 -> 0.89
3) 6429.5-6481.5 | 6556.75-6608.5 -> 0.95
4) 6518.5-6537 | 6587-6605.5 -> 1.00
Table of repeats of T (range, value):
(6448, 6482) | 78.5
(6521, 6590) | 72.8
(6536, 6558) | 75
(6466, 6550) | 77.4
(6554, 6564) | 65.2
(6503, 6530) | 77.2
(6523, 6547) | 76.2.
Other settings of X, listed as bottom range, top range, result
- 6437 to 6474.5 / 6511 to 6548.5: 1.00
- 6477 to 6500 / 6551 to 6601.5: 0.93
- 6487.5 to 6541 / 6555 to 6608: 0.95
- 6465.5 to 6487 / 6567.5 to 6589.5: 0.97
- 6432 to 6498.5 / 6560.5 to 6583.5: 0.89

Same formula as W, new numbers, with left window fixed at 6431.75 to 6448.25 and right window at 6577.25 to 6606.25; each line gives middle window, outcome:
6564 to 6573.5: 1.1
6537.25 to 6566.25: 2.1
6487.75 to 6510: -0.2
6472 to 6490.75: -0.4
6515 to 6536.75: -0.1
